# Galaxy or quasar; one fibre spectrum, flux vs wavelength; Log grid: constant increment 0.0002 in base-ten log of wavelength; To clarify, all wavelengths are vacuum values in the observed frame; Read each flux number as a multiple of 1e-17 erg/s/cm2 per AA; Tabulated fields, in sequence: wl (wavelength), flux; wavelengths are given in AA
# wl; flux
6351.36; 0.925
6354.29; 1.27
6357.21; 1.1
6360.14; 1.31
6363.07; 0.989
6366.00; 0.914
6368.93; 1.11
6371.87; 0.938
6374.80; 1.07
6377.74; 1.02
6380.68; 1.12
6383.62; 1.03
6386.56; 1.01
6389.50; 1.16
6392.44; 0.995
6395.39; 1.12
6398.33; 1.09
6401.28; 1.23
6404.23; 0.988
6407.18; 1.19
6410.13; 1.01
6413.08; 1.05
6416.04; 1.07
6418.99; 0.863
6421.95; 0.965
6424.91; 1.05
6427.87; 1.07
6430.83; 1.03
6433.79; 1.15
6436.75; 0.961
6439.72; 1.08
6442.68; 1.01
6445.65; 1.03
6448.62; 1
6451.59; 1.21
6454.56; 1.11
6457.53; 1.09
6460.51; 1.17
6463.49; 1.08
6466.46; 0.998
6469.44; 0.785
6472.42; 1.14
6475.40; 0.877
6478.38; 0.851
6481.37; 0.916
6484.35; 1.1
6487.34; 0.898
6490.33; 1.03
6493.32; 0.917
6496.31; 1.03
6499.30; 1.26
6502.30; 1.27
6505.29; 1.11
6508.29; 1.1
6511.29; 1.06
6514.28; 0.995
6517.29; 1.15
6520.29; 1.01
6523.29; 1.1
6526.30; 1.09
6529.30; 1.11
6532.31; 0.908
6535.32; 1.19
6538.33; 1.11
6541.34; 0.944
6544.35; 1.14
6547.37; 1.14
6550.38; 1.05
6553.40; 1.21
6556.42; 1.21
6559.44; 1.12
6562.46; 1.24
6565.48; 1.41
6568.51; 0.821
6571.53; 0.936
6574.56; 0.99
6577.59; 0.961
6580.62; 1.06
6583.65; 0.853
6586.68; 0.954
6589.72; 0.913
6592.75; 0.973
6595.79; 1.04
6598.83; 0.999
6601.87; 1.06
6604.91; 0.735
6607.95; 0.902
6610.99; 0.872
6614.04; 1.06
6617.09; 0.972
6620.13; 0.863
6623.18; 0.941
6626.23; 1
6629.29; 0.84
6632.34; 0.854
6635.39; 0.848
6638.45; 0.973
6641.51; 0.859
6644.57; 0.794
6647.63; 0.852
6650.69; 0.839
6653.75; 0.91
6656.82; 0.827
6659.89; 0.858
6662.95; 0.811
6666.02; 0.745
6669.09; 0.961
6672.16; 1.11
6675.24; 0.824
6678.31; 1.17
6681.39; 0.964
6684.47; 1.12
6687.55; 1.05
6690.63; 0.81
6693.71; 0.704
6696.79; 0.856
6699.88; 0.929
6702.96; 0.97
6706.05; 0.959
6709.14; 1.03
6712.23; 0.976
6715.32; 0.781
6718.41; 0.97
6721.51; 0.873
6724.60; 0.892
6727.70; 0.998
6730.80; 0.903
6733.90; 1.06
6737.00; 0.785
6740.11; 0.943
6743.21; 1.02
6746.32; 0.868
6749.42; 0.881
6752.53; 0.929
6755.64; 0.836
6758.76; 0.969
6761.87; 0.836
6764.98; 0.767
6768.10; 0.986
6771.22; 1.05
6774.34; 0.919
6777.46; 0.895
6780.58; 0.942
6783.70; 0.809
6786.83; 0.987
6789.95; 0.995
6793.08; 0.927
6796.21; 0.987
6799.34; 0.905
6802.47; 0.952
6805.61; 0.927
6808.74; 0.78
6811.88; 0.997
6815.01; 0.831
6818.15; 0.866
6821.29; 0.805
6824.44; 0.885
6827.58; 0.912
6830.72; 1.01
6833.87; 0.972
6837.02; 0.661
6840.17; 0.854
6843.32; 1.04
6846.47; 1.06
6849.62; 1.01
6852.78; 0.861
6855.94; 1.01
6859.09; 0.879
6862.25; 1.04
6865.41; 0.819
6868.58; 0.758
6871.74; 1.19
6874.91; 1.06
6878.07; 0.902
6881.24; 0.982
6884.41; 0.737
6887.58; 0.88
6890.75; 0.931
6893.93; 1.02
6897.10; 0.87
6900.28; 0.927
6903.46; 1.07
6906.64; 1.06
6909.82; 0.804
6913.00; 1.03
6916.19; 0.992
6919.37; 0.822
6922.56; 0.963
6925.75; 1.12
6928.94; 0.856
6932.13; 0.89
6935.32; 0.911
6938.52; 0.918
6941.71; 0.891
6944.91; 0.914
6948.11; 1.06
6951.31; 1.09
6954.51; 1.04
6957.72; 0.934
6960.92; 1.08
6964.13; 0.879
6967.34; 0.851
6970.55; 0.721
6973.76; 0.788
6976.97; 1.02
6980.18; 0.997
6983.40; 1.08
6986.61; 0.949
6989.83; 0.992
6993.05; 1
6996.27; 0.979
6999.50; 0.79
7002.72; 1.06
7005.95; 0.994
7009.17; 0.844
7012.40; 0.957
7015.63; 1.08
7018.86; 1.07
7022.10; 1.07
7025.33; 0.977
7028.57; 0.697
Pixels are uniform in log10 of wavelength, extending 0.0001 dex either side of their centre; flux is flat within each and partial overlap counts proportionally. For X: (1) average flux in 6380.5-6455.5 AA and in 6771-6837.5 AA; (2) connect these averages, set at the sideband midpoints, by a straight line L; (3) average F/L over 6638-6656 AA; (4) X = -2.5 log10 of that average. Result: 0.13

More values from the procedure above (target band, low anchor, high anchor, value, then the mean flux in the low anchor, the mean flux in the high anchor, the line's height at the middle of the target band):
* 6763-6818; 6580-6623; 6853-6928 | 0.03 mag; 0.944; 0.948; 0.947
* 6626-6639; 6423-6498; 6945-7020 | 0.13 mag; 1.02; 0.966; 1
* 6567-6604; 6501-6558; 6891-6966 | 0.13 mag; 1.1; 0.962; 1.08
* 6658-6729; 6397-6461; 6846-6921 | 0.07 mag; 1.06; 0.945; 0.994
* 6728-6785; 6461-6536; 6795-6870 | 0.03 mag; 1.04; 0.909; 0.939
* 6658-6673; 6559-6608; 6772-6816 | 0.10 mag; 0.998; 0.922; 0.968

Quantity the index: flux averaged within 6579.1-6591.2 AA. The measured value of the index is 0.945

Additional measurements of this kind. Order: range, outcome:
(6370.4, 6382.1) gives 1.04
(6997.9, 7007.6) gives 0.948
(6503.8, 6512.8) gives 1.09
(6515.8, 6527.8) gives 1.09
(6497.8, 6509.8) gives 1.18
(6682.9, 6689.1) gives 1.08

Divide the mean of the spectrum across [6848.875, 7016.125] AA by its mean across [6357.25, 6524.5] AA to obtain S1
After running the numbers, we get 0.9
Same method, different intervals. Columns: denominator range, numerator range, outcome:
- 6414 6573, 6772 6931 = 0.88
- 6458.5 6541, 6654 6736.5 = 0.89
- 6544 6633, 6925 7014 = 0.95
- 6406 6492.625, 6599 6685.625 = 0.89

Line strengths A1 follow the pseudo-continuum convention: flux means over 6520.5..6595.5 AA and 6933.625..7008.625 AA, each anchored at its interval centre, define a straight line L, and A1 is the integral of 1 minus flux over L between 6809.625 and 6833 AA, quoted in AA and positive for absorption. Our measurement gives 2.2 AA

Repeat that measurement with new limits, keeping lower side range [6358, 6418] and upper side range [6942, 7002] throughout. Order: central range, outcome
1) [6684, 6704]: 2.00 AA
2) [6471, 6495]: 1.93 AA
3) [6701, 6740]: 2.73 AA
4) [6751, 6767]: 2.01 AA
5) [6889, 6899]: 0.31 AA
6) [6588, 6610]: 1.78 AA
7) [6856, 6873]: 0.63 AA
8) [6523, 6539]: -0.63 AA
